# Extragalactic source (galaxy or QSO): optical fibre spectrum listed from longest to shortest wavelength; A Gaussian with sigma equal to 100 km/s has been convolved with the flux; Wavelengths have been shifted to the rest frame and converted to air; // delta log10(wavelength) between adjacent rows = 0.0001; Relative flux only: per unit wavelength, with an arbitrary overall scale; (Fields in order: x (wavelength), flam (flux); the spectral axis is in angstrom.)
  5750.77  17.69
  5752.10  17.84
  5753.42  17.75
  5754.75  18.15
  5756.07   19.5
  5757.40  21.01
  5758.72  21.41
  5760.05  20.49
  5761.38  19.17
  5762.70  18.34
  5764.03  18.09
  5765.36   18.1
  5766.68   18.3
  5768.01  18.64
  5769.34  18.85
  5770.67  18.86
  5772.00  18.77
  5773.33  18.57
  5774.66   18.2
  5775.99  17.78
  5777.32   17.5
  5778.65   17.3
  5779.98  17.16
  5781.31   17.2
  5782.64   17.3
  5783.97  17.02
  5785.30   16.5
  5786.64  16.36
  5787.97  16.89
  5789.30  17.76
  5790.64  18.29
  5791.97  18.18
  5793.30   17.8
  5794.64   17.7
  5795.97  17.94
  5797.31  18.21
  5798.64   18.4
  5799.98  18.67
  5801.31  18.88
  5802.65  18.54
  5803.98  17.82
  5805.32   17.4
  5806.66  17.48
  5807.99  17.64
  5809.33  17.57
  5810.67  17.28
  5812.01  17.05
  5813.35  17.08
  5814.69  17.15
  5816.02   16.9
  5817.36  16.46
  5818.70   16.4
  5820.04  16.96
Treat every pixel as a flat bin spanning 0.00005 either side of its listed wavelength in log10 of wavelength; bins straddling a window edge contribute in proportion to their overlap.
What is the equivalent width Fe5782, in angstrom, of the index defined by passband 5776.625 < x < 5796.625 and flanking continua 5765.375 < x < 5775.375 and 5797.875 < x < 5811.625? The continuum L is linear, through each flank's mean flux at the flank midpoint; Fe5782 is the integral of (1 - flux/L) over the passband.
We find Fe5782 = 1.0 angstrom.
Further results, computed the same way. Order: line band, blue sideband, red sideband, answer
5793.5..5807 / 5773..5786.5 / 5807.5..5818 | -0.7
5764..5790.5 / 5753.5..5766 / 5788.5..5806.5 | 1.4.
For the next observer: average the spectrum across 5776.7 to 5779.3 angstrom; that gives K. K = 17.4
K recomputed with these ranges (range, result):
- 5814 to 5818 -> 16.9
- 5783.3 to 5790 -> 16.9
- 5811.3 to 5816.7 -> 17.1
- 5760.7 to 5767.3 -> 18.4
